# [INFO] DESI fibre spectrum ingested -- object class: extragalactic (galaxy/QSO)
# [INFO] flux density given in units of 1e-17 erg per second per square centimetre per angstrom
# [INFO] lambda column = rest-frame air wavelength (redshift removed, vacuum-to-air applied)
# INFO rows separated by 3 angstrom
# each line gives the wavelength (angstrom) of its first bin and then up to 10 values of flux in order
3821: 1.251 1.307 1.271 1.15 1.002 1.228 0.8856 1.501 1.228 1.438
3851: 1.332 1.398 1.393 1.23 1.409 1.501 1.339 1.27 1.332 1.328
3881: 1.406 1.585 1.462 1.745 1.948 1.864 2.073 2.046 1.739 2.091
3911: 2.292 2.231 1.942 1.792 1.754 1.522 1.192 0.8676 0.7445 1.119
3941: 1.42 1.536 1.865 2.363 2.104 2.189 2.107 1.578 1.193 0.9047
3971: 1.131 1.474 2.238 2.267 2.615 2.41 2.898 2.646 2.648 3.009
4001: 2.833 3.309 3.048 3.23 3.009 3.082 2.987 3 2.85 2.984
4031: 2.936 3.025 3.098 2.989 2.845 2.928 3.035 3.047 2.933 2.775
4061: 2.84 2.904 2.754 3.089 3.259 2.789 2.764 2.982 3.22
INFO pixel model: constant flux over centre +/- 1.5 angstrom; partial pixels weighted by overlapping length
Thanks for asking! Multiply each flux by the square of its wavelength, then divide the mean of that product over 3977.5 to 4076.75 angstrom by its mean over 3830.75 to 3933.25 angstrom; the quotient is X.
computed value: 2.0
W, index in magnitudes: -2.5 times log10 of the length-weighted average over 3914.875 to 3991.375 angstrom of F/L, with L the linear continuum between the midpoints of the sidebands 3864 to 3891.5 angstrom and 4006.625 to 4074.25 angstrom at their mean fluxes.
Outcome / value 0.23 mag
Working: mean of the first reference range 1.44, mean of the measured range 1.74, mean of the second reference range 2.98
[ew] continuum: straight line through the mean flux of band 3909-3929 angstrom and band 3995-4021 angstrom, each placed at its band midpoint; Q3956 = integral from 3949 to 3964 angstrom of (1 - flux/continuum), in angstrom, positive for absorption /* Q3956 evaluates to 2.1 angstrom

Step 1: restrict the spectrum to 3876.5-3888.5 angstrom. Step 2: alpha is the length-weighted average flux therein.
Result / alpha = 1.45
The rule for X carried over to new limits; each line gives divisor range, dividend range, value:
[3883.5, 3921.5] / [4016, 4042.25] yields 1.66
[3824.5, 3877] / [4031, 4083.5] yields 2.53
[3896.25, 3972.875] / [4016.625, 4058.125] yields 1.87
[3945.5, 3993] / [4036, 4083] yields 1.54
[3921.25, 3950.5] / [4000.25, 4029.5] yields 2.24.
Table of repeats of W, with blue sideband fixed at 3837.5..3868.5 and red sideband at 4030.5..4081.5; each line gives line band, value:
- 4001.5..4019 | -0.20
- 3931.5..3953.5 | 0.34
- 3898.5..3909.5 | -0.14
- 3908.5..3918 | -0.19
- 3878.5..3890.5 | 0.05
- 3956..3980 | 0.36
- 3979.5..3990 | -0.08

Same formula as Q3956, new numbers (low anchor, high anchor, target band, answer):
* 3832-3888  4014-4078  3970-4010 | -1.0 angstrom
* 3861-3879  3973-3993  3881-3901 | -2.6 angstrom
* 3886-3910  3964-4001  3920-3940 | 7.4 angstrom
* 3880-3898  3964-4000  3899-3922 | -2.9 angstrom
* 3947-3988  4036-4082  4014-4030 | -3.0 angstrom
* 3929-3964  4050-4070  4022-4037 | -2.5 angstrom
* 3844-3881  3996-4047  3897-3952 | 7.3 angstrom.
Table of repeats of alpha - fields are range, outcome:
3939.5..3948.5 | 1.61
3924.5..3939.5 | 1.09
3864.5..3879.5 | 1.35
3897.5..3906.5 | 1.95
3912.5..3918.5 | 2.09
